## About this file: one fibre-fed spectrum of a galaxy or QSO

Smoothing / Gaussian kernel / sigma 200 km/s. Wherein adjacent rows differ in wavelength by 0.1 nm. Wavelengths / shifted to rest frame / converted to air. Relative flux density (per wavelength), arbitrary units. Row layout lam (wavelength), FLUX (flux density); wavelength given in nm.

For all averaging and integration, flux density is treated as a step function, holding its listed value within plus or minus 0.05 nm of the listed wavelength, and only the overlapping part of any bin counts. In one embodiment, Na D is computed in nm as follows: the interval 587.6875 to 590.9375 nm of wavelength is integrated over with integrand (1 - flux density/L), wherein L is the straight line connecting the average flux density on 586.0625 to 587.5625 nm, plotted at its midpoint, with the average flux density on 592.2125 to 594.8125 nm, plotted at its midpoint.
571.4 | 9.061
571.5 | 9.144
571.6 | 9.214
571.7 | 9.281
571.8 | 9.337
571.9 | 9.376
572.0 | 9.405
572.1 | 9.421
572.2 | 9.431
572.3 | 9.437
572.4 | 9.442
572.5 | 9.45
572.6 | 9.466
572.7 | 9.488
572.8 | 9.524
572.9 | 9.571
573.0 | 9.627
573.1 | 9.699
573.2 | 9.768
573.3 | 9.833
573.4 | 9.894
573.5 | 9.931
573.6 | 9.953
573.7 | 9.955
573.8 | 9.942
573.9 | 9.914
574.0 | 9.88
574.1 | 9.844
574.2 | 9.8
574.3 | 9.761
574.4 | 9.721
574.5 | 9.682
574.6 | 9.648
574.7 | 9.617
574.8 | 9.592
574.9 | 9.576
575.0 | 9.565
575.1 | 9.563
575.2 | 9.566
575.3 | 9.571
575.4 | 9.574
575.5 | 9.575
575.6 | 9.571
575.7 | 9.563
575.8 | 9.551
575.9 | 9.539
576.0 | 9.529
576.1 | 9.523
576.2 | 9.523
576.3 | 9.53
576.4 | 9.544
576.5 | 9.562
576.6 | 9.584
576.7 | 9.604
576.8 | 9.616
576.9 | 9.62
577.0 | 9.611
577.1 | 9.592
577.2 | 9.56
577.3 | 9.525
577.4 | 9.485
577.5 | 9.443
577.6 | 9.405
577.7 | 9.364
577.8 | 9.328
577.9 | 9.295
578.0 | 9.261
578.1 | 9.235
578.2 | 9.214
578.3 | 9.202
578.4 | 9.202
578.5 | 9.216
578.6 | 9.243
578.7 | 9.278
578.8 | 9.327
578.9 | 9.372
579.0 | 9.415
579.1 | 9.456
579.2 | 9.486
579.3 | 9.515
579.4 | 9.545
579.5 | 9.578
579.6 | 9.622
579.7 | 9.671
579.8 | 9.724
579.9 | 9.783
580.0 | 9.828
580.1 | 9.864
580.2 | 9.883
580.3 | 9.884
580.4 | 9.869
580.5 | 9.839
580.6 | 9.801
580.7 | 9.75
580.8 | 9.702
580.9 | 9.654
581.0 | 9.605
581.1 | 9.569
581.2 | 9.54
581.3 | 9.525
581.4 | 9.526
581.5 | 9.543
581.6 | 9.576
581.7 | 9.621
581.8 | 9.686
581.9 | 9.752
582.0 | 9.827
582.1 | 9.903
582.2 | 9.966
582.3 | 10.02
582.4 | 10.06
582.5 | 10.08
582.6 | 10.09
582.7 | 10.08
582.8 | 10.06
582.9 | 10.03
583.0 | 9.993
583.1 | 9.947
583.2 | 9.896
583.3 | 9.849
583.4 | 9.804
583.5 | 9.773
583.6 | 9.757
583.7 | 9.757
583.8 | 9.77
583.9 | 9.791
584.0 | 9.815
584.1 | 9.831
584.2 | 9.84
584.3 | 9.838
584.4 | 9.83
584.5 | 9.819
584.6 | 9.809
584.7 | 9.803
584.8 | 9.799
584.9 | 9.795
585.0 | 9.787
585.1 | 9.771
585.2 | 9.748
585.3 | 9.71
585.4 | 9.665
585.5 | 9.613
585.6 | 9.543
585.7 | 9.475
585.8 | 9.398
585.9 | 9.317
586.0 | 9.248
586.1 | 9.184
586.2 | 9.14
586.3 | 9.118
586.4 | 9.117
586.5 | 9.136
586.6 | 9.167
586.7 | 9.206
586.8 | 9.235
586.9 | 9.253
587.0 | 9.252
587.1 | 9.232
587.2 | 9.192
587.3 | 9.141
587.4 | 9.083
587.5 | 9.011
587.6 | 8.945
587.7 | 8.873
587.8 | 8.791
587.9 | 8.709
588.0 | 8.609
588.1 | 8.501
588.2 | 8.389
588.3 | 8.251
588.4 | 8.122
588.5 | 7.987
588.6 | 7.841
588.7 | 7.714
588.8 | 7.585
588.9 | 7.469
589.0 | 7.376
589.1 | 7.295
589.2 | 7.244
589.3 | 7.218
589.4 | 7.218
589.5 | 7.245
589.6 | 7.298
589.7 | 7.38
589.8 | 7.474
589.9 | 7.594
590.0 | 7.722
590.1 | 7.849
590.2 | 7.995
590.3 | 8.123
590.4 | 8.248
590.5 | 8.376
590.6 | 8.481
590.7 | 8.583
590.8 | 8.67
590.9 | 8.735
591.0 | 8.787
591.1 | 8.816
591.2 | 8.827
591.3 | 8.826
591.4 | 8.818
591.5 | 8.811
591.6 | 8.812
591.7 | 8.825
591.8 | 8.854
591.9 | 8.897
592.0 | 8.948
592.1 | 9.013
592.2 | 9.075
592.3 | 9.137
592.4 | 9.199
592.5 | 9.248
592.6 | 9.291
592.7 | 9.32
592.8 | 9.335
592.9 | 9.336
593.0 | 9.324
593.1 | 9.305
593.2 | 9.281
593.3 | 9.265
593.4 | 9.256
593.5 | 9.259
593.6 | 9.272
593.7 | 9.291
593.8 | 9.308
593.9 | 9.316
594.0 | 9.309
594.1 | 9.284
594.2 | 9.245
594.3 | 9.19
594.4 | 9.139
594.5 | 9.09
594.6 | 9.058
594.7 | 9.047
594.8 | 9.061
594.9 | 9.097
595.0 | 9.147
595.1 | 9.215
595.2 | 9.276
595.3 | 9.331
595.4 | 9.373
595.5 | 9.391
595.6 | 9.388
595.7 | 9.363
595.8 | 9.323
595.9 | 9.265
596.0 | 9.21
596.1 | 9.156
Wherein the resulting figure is 0.44 nm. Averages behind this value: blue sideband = 9.16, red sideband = 9.24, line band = 7.96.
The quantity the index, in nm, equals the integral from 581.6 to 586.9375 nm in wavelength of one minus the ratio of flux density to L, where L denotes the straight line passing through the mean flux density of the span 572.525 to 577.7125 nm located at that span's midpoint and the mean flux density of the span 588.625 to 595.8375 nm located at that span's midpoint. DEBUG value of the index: -0.320 nm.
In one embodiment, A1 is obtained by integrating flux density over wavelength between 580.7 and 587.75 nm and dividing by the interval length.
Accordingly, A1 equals 9.61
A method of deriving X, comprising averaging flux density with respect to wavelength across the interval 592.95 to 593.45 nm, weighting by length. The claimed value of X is 9.29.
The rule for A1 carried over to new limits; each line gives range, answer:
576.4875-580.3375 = 9.5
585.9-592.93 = 8.56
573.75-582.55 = 9.6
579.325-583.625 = 9.79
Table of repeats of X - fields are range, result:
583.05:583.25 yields 9.92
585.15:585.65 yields 9.66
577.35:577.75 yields 9.42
